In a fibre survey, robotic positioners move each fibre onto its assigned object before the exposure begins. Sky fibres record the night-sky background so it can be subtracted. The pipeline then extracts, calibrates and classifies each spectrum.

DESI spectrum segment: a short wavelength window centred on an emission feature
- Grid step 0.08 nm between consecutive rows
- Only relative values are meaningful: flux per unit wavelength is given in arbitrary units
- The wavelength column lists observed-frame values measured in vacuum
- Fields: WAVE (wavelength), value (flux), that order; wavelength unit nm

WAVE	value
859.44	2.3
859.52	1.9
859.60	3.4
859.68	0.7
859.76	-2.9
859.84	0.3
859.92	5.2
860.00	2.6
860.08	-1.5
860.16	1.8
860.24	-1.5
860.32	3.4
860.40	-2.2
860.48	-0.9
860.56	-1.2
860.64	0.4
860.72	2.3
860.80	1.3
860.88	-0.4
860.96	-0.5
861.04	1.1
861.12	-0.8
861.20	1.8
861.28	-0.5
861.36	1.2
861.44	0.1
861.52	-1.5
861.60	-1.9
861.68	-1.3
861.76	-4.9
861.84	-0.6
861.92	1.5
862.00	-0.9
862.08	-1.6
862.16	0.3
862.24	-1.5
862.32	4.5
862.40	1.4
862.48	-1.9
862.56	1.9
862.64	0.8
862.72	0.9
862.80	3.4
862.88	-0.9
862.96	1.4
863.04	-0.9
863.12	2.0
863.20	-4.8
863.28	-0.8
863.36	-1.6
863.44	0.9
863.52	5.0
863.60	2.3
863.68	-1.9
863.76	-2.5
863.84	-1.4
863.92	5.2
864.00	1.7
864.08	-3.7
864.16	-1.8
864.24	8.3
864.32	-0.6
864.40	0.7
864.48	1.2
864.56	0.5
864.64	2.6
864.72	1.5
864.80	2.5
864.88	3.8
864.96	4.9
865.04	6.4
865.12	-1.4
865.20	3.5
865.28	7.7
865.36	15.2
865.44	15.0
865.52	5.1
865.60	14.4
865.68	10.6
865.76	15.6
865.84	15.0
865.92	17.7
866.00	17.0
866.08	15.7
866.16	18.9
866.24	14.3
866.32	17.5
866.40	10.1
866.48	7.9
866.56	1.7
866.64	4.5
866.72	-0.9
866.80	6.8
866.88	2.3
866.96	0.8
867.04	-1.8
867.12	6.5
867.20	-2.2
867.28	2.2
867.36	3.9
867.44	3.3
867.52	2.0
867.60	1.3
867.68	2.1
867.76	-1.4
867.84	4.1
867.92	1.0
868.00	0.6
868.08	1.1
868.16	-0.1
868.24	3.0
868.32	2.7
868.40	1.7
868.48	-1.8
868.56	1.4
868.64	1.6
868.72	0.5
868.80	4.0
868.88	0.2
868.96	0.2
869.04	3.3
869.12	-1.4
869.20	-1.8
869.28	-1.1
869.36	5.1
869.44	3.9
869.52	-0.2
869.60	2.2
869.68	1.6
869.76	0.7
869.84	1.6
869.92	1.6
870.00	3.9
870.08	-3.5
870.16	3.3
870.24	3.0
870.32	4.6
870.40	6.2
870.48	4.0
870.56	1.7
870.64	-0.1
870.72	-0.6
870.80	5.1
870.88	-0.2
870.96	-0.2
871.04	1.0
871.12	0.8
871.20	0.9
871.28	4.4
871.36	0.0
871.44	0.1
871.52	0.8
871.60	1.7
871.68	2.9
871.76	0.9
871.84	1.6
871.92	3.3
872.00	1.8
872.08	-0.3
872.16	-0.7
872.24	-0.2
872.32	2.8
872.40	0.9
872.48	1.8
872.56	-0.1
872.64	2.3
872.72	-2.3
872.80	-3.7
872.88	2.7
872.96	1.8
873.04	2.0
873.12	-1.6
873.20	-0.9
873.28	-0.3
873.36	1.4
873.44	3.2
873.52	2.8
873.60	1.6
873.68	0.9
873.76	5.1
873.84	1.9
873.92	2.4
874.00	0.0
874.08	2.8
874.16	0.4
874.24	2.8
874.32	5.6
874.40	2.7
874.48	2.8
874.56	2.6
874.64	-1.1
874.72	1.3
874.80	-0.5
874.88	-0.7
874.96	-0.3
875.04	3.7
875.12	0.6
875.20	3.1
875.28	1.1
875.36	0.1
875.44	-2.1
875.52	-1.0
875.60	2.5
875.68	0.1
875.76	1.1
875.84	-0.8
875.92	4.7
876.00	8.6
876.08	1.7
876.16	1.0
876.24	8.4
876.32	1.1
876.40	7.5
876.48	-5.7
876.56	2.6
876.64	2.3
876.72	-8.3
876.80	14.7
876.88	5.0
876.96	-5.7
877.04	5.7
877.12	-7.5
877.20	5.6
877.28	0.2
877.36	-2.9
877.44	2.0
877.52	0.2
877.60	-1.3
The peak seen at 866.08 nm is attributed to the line [O II]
